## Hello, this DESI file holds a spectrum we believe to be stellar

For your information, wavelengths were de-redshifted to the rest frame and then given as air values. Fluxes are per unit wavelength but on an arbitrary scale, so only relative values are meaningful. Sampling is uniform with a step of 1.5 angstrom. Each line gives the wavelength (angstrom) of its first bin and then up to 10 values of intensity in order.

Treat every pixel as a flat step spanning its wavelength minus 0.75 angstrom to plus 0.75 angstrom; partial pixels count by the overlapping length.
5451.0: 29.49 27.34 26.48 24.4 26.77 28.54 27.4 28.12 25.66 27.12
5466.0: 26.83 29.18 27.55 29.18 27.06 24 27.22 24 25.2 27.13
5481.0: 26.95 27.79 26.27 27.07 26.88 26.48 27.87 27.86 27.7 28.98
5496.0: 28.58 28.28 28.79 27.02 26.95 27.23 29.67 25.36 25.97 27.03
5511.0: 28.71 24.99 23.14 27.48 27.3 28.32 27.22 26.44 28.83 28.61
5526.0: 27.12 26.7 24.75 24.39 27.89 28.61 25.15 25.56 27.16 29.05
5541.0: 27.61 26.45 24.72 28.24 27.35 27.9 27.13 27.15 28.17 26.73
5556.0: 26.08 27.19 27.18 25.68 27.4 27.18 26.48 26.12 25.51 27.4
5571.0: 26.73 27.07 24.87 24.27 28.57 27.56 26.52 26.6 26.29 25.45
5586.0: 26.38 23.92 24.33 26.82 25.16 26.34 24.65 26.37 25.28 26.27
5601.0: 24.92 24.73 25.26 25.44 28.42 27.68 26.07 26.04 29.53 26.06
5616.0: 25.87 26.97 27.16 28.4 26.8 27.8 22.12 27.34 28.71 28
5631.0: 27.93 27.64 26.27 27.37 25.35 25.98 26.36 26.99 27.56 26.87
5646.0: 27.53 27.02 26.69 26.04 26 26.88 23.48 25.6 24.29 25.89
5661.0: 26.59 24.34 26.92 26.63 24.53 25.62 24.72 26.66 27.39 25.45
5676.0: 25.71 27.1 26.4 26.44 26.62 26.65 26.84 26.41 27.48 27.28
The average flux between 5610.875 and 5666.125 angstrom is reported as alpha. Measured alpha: 26.6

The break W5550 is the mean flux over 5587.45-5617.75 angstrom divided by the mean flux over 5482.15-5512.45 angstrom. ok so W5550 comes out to 0.9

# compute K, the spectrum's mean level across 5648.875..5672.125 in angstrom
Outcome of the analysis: 25.6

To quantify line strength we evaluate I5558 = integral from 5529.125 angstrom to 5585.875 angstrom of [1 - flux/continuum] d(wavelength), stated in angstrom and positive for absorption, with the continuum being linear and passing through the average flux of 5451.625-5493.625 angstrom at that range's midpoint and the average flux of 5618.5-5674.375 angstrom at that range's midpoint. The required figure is -0.1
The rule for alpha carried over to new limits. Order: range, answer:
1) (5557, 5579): 26.6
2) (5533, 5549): 27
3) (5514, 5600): 26.6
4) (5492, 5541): 27.2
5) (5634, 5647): 26.7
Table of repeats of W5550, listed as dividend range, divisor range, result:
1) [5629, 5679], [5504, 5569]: 0.98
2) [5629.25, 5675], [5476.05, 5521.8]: 0.97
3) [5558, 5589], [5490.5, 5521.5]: 0.96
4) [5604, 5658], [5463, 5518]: 0.99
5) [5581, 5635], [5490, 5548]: 0.97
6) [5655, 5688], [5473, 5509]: 0.96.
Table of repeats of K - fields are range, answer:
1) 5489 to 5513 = 27.6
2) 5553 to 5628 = 26.3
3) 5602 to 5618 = 26.6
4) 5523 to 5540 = 26.9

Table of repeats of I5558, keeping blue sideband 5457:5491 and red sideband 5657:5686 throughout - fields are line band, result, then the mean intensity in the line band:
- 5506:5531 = 0.12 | 26.6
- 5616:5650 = -0.90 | 26.9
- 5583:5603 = 0.71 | 25.5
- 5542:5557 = -0.22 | 27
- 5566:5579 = 0.03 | 26.4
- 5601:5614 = -0.09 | 26.5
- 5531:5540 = -0.14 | 27.1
